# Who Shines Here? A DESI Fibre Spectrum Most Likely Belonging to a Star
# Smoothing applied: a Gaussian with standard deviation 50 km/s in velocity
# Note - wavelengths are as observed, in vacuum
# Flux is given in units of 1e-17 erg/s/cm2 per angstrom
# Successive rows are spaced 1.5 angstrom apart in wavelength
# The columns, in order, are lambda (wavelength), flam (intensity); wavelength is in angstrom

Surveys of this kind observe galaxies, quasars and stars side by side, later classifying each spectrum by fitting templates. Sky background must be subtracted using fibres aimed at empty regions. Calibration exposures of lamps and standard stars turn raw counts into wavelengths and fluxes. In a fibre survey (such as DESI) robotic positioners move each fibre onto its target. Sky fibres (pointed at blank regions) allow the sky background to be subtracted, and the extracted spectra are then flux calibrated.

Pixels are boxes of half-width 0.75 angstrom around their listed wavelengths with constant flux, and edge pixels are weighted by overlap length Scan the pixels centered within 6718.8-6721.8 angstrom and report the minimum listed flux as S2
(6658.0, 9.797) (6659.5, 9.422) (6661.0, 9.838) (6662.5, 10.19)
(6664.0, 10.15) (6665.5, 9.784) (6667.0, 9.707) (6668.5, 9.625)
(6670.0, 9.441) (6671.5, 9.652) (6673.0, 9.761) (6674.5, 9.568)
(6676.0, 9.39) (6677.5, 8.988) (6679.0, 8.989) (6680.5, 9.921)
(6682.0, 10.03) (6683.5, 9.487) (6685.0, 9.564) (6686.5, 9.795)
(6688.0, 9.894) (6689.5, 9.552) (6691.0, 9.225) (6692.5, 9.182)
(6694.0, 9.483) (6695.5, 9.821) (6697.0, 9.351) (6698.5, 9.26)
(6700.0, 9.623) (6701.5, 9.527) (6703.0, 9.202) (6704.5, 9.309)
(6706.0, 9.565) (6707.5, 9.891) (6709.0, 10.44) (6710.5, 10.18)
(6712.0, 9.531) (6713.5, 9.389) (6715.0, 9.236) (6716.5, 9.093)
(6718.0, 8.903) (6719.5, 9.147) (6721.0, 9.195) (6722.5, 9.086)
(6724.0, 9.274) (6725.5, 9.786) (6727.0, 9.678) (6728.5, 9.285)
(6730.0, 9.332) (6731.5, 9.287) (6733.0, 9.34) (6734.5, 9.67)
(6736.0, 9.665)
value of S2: 9.147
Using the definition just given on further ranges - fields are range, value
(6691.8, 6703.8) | 9.182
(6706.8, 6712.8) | 9.531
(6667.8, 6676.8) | 9.39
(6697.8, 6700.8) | 9.26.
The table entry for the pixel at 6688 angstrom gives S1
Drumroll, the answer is 9.894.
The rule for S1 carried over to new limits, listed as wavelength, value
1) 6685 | 9.564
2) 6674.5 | 9.568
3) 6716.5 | 9.093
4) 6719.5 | 9.147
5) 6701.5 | 9.527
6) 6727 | 9.678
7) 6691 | 9.225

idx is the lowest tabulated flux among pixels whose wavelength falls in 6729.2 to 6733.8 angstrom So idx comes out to 9.287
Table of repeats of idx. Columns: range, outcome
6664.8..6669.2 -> 9.625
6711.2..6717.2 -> 9.093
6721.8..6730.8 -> 9.086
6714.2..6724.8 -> 8.903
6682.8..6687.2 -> 9.487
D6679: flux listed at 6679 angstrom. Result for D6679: 8.989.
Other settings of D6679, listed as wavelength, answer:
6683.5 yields 9.487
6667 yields 9.707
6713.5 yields 9.389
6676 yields 9.39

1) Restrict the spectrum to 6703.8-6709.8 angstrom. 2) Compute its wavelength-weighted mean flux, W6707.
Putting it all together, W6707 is 9.81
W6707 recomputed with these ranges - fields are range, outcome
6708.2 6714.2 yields 9.89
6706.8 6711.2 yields 10.2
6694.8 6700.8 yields 9.51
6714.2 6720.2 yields 9.1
